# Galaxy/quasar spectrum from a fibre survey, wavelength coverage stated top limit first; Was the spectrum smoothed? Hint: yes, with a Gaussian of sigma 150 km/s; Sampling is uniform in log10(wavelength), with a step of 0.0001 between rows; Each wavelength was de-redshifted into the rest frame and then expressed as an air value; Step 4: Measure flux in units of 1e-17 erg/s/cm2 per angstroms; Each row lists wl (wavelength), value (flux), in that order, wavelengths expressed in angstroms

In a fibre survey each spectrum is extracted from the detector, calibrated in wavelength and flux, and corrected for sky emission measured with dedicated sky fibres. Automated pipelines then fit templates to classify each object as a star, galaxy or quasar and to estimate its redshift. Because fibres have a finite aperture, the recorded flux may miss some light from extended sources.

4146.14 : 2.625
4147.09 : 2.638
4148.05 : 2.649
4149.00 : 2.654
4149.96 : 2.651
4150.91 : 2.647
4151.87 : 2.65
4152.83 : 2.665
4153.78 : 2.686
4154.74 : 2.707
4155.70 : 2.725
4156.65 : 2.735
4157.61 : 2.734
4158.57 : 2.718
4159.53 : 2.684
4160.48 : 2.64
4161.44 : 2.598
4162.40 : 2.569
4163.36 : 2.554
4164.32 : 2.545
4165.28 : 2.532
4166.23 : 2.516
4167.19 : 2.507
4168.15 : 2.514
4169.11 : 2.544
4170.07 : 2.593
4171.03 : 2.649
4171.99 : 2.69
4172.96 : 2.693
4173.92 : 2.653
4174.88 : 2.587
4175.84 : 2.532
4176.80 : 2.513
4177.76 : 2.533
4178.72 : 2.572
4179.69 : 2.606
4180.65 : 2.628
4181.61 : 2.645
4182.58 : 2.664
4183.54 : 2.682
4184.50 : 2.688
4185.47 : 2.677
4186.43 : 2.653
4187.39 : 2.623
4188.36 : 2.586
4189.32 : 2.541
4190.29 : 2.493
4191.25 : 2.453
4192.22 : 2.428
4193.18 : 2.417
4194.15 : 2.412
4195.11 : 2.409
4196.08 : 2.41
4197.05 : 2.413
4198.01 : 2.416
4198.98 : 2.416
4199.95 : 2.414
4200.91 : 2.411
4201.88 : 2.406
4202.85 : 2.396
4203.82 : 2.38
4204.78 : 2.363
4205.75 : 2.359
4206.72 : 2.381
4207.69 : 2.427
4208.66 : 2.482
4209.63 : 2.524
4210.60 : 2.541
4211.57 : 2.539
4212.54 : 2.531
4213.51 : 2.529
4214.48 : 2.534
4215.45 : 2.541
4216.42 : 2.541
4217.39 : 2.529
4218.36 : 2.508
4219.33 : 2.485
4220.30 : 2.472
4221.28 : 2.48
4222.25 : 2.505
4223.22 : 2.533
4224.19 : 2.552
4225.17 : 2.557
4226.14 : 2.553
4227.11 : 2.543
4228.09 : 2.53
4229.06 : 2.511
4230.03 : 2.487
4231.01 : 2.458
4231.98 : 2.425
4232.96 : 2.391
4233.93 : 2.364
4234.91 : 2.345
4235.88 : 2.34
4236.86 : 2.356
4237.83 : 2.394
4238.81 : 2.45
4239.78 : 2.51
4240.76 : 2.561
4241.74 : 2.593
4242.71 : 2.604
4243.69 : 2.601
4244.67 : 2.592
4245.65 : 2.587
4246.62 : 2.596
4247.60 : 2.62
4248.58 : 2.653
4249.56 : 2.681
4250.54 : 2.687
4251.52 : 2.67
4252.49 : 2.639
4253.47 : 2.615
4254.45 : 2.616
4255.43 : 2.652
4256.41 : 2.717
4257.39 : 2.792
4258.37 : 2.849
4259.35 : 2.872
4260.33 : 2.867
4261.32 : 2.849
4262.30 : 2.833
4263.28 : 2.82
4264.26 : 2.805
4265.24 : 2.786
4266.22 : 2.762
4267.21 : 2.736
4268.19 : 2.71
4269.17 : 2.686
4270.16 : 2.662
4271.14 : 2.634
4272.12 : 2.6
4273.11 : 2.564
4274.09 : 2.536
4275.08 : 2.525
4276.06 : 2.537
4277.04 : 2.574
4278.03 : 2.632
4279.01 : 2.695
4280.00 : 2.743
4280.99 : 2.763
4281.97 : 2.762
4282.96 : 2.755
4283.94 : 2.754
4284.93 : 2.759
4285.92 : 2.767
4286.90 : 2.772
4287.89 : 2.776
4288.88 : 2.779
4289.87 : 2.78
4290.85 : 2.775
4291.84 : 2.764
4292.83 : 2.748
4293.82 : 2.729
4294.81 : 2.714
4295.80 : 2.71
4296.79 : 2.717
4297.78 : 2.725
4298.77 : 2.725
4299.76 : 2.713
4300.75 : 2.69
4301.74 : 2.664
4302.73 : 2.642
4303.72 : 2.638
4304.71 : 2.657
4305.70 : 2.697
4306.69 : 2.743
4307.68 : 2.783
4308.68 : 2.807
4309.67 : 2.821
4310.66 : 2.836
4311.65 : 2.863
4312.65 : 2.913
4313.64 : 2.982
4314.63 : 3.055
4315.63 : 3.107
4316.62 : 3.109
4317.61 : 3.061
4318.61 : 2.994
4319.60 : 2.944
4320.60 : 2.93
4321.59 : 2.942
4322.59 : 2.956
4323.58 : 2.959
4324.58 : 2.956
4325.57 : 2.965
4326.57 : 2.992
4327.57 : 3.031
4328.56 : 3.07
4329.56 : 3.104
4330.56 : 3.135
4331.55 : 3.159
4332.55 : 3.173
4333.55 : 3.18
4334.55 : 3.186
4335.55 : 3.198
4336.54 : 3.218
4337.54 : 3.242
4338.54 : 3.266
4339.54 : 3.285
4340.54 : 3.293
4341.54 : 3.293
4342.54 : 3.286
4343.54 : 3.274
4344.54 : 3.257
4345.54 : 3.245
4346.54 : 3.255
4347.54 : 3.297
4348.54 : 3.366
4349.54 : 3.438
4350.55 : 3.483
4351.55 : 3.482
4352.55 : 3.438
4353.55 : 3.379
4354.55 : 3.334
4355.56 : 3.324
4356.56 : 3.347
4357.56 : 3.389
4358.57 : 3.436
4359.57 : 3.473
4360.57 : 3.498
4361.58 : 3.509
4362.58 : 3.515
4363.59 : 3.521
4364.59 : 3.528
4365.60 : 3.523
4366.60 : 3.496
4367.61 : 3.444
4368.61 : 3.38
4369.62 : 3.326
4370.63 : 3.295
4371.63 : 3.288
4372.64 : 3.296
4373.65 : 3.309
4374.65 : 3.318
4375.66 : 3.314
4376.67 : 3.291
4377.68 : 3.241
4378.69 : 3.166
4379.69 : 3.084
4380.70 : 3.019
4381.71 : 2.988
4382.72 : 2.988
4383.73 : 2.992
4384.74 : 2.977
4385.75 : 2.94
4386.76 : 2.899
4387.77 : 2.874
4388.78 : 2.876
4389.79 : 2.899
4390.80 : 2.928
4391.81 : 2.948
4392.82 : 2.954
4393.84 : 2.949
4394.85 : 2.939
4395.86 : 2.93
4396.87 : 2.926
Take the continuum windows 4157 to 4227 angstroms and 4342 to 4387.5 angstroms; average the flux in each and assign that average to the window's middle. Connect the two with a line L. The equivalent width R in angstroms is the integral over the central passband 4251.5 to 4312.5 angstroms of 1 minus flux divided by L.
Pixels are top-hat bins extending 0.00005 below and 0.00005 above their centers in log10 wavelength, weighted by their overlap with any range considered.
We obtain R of 4.31 angstroms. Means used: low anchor 2.53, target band 2.72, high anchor 3.3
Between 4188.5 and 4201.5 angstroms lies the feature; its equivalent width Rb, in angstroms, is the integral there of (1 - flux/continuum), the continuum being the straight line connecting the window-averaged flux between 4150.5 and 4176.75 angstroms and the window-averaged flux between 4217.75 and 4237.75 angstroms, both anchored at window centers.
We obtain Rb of 0.6 angstroms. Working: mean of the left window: 2.62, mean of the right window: 2.47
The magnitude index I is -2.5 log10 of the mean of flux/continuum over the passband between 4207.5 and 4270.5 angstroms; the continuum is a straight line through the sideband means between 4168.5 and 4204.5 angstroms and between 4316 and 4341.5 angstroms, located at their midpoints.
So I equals 0.06 mag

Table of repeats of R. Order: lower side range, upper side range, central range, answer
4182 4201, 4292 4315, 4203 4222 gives 0.6 angstroms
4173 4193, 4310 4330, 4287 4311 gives 1.6 angstroms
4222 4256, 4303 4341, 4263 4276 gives 0.2 angstroms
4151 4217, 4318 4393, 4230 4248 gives 1.8 angstroms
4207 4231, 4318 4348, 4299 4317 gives 1.1 angstroms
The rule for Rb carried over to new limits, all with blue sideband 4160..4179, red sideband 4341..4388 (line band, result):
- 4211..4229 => 1.6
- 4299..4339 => 2.2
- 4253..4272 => 1.1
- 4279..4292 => 1.0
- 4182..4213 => 2.2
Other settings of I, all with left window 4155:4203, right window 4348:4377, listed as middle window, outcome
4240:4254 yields 0.101 mag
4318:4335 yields 0.070 mag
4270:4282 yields 0.146 mag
